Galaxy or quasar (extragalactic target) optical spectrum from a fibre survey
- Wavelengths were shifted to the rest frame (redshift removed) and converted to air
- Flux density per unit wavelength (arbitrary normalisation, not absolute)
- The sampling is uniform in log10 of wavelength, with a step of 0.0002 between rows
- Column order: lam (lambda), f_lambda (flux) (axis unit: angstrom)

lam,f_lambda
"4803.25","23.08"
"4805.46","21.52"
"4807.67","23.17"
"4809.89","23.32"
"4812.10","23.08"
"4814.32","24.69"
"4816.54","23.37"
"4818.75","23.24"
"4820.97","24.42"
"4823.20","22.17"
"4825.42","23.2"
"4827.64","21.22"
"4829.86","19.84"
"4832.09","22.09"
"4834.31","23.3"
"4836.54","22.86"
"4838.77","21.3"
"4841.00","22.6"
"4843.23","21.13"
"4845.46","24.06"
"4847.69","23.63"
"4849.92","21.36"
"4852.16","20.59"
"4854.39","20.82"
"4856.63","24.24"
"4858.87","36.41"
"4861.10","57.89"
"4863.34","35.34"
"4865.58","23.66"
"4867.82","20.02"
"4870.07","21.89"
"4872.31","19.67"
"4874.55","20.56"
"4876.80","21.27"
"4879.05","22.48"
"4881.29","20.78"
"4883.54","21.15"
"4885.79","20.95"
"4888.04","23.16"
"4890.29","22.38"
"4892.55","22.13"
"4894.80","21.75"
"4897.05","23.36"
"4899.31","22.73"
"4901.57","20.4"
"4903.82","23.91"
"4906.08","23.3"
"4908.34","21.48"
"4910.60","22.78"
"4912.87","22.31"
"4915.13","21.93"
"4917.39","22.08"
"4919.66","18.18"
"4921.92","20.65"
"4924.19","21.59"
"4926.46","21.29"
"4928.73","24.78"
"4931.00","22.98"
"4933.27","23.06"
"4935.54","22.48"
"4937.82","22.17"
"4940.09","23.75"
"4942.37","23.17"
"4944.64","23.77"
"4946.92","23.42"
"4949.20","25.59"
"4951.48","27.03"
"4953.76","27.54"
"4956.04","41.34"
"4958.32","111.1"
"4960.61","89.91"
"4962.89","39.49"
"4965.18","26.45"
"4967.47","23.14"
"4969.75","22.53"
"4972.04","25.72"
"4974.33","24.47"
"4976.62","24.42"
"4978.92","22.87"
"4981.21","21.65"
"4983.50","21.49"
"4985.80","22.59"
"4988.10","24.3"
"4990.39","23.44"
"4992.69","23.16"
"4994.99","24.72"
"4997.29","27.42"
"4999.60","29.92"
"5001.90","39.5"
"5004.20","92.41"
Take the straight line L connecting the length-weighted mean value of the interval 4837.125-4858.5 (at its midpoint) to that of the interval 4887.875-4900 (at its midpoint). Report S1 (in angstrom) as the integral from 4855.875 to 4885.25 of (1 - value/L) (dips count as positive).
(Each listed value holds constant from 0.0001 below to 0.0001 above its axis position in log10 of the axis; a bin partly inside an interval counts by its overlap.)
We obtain -5.0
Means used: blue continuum 22.7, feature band 26.5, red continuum 22.5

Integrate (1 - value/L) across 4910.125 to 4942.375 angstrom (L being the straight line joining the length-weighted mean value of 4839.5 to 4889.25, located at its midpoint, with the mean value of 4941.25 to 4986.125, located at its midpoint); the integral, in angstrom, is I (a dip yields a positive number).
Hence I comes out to 8.6 angstrom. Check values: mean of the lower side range 24.7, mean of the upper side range 33.6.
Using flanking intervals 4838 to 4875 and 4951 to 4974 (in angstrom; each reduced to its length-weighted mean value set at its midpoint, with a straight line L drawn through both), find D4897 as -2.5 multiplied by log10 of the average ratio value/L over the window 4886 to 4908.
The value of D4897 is 0.397 mag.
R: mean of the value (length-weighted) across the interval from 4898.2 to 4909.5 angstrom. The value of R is 22.4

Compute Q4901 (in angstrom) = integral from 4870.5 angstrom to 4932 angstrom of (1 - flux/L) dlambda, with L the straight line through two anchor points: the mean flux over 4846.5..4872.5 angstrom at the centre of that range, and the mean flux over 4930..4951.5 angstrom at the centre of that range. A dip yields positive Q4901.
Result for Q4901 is 8.6 angstrom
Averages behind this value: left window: 27.4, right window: 23.6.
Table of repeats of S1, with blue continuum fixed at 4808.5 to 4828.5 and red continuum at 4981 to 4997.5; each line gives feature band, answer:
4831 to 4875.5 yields -3.7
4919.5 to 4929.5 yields 0.8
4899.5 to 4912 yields 0.5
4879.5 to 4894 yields 1.0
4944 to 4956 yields -1.8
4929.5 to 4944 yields 0.2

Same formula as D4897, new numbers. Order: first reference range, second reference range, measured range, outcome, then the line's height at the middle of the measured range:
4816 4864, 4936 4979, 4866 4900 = 0.30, 28.5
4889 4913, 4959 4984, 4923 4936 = 0.17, 26.6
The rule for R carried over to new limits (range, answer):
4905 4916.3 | 22.4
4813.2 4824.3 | 23.6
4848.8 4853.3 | 21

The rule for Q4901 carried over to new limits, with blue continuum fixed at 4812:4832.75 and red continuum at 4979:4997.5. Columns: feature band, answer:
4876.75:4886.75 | 0.7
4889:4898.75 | 0.2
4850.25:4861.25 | -2.9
